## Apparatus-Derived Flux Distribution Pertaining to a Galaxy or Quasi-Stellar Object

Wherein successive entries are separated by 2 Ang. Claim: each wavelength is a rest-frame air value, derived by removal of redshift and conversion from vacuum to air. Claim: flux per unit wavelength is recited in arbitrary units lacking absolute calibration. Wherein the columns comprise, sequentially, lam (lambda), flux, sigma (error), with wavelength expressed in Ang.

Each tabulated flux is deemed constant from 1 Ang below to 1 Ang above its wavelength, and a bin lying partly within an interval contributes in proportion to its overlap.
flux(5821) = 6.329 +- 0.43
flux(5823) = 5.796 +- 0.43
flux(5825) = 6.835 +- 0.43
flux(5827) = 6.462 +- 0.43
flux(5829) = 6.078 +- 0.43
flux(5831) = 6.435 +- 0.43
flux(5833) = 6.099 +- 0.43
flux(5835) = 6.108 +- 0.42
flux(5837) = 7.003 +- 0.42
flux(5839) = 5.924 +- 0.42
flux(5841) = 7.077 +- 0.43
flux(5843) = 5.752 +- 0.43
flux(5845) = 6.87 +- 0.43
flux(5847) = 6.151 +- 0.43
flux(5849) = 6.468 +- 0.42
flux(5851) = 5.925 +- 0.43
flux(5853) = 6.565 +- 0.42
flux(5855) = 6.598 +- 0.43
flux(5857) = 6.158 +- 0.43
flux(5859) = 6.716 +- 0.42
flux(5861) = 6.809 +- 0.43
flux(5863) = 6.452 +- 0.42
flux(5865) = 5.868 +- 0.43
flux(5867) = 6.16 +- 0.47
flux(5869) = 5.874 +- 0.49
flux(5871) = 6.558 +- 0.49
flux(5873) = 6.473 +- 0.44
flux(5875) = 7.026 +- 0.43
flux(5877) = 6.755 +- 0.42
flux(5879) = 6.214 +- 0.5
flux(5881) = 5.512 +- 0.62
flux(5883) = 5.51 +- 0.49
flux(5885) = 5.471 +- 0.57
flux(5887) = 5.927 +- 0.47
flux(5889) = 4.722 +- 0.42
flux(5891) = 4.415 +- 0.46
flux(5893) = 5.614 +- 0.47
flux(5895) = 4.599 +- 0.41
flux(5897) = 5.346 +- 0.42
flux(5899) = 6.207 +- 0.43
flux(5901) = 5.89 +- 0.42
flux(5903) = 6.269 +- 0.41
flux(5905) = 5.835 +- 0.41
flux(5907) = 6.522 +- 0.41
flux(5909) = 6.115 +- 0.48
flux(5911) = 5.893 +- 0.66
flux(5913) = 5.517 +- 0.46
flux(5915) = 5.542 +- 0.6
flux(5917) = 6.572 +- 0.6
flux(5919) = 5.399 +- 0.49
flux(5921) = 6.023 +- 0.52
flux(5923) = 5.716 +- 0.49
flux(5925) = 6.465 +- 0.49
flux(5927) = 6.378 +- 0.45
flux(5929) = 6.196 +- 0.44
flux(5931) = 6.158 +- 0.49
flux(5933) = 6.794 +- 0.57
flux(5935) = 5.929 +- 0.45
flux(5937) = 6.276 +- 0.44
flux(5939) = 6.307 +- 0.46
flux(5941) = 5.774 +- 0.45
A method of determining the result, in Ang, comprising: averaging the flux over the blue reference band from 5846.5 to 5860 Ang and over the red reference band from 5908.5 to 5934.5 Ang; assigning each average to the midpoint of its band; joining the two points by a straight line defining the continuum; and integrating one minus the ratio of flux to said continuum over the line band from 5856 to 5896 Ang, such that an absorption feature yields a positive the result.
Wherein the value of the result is 2.1 Ang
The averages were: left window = 6.38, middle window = 5.94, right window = 6.06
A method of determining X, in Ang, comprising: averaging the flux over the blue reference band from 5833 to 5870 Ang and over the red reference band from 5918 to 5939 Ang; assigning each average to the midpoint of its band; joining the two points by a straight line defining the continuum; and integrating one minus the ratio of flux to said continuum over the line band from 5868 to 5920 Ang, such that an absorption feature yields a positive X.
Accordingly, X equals 3.33 Ang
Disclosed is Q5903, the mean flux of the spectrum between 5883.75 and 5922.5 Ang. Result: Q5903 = 5.68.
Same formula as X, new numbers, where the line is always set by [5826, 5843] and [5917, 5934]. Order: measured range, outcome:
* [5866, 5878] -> -0.37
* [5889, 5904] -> 1.93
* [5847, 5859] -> -0.07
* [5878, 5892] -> 1.92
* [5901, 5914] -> 0.40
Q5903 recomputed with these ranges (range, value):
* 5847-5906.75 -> 6.01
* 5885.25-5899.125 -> 5.21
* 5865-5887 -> 6.13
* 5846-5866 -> 6.37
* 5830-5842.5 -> 6.41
